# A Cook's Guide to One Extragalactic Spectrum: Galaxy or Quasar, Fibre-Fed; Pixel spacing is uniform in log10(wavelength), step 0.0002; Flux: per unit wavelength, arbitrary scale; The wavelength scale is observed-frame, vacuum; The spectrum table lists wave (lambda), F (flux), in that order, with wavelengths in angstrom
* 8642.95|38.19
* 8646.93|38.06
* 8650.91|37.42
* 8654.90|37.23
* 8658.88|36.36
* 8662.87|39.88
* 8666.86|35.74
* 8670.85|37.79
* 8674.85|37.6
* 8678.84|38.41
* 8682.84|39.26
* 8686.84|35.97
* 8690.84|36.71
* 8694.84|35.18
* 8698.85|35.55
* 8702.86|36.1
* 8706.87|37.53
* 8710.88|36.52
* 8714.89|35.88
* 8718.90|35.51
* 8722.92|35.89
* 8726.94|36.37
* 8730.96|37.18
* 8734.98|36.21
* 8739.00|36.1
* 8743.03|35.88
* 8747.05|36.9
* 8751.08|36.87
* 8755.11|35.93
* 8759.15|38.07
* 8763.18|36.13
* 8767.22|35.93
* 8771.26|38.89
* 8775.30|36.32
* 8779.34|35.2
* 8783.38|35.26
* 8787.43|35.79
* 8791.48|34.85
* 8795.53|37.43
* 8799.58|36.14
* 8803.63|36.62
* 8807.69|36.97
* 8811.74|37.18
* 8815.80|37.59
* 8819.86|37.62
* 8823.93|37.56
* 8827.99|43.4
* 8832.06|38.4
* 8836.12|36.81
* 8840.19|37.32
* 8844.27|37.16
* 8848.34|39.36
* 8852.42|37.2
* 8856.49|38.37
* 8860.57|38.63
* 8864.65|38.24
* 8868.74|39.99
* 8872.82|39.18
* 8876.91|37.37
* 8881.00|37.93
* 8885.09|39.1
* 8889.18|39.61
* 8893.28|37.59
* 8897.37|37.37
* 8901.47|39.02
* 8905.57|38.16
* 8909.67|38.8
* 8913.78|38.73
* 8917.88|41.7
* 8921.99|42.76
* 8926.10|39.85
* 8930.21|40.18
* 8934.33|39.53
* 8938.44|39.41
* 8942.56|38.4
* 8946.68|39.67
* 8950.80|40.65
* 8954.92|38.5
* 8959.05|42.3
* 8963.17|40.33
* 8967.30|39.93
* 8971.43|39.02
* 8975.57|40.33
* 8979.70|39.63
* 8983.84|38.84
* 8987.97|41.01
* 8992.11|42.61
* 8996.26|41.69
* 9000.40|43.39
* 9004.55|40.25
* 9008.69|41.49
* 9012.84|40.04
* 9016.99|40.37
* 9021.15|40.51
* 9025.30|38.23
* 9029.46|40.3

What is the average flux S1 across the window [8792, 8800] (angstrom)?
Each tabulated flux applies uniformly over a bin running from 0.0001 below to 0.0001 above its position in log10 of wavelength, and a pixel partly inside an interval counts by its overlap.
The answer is 36.6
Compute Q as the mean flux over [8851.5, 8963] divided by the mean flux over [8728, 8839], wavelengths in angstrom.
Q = 1.06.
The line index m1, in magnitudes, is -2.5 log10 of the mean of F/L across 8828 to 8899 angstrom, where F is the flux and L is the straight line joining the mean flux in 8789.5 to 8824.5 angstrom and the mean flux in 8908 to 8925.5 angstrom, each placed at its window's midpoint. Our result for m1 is 0.010 mag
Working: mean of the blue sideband 36.9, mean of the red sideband 40.5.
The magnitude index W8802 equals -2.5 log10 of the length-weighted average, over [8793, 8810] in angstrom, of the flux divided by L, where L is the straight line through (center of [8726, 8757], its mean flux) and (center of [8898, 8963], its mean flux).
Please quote 0.022 mag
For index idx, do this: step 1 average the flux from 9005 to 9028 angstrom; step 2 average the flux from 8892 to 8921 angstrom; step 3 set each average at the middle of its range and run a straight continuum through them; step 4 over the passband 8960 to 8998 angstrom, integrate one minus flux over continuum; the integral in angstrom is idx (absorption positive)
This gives -0.65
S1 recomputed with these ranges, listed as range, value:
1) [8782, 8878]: 37.7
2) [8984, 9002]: 41.8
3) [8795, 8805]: 36.6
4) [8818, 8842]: 38.5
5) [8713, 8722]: 35.7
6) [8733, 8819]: 36.5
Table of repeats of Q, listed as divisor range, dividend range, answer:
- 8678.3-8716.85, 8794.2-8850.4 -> 1.03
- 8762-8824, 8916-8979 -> 1.10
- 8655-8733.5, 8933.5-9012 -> 1.10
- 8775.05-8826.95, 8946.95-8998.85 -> 1.10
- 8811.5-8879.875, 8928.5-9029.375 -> 1.05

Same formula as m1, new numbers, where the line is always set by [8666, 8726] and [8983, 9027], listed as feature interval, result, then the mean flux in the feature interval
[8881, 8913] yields 0.025 mag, 38.5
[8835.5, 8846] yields 0.043 mag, 37.1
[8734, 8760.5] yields 0.024 mag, 36.5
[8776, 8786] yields 0.071 mag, 35.4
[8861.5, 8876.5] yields 0.003 mag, 38.9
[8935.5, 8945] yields 0.027 mag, 39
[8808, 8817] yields 0.026 mag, 37.3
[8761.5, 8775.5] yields 0.022 mag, 36.9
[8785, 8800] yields 0.057 mag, 36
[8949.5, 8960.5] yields -0.005 mag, 40.4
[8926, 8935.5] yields -0.001 mag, 39.9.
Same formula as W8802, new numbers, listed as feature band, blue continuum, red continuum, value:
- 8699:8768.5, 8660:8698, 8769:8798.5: 0.011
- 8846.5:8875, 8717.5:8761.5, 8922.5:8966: -0.004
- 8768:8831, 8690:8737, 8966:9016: 0.014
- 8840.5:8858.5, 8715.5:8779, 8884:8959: 0.008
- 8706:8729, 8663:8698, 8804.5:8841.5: 0.035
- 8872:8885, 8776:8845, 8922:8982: 0.008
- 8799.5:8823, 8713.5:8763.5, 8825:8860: 0.022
